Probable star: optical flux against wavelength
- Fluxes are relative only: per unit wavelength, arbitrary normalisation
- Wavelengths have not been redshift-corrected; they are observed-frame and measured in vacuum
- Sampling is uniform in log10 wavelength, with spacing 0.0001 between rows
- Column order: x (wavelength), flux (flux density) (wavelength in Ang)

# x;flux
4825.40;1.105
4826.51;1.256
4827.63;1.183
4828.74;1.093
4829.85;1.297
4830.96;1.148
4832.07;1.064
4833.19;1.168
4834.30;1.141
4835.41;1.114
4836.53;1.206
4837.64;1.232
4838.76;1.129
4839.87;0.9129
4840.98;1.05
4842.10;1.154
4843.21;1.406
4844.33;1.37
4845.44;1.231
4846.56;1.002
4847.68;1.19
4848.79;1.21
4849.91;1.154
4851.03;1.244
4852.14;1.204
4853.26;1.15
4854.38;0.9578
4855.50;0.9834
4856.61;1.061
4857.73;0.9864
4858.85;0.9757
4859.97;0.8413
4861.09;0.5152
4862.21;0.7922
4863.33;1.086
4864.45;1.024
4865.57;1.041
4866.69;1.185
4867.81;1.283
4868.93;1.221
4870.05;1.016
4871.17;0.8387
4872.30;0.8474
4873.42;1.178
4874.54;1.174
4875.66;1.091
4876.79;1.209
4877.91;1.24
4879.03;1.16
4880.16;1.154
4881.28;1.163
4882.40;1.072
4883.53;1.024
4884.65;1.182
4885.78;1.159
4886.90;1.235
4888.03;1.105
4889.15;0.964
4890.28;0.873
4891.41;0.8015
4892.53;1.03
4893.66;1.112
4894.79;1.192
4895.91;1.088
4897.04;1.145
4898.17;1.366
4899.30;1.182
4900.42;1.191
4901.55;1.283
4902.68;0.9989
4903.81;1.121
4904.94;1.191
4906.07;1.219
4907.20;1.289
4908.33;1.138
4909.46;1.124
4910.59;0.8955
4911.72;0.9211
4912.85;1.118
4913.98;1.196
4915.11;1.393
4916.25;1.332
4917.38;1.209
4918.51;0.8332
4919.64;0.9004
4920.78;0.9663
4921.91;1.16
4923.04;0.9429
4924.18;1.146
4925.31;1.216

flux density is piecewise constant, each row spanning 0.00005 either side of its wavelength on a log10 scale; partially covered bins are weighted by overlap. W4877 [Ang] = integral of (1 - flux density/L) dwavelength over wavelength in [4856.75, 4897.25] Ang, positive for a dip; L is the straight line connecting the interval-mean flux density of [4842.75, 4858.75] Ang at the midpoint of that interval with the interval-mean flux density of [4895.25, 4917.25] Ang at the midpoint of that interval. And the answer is 3.6 Ang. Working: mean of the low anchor 1.15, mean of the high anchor 1.17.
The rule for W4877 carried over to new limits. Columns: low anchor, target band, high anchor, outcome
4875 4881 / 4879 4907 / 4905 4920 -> 0.70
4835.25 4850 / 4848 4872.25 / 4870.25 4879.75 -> 2.00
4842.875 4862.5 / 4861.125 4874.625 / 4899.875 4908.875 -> 0.86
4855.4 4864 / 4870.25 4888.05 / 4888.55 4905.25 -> -1.87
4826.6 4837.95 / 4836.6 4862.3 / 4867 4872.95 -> 0.72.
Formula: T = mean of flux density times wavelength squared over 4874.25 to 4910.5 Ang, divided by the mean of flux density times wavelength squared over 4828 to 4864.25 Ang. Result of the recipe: 1.05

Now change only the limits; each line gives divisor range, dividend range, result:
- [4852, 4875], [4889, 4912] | 1.11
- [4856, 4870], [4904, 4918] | 1.19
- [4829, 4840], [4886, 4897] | 0.94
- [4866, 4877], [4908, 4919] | 1.03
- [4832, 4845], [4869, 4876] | 0.90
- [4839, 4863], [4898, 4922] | 1.09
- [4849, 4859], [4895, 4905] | 1.10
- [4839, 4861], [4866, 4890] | 1.03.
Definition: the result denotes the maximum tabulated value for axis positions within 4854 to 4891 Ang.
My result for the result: 1.283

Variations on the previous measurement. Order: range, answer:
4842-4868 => 1.406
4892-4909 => 1.366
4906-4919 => 1.393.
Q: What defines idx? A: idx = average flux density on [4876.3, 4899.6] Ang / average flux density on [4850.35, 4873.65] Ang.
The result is 1.10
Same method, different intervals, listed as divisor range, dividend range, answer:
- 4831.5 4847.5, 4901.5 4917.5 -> 1.00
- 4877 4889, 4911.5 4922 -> 0.97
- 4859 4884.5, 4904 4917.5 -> 1.11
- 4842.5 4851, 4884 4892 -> 0.86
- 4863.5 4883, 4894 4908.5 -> 1.07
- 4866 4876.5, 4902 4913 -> 1.01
